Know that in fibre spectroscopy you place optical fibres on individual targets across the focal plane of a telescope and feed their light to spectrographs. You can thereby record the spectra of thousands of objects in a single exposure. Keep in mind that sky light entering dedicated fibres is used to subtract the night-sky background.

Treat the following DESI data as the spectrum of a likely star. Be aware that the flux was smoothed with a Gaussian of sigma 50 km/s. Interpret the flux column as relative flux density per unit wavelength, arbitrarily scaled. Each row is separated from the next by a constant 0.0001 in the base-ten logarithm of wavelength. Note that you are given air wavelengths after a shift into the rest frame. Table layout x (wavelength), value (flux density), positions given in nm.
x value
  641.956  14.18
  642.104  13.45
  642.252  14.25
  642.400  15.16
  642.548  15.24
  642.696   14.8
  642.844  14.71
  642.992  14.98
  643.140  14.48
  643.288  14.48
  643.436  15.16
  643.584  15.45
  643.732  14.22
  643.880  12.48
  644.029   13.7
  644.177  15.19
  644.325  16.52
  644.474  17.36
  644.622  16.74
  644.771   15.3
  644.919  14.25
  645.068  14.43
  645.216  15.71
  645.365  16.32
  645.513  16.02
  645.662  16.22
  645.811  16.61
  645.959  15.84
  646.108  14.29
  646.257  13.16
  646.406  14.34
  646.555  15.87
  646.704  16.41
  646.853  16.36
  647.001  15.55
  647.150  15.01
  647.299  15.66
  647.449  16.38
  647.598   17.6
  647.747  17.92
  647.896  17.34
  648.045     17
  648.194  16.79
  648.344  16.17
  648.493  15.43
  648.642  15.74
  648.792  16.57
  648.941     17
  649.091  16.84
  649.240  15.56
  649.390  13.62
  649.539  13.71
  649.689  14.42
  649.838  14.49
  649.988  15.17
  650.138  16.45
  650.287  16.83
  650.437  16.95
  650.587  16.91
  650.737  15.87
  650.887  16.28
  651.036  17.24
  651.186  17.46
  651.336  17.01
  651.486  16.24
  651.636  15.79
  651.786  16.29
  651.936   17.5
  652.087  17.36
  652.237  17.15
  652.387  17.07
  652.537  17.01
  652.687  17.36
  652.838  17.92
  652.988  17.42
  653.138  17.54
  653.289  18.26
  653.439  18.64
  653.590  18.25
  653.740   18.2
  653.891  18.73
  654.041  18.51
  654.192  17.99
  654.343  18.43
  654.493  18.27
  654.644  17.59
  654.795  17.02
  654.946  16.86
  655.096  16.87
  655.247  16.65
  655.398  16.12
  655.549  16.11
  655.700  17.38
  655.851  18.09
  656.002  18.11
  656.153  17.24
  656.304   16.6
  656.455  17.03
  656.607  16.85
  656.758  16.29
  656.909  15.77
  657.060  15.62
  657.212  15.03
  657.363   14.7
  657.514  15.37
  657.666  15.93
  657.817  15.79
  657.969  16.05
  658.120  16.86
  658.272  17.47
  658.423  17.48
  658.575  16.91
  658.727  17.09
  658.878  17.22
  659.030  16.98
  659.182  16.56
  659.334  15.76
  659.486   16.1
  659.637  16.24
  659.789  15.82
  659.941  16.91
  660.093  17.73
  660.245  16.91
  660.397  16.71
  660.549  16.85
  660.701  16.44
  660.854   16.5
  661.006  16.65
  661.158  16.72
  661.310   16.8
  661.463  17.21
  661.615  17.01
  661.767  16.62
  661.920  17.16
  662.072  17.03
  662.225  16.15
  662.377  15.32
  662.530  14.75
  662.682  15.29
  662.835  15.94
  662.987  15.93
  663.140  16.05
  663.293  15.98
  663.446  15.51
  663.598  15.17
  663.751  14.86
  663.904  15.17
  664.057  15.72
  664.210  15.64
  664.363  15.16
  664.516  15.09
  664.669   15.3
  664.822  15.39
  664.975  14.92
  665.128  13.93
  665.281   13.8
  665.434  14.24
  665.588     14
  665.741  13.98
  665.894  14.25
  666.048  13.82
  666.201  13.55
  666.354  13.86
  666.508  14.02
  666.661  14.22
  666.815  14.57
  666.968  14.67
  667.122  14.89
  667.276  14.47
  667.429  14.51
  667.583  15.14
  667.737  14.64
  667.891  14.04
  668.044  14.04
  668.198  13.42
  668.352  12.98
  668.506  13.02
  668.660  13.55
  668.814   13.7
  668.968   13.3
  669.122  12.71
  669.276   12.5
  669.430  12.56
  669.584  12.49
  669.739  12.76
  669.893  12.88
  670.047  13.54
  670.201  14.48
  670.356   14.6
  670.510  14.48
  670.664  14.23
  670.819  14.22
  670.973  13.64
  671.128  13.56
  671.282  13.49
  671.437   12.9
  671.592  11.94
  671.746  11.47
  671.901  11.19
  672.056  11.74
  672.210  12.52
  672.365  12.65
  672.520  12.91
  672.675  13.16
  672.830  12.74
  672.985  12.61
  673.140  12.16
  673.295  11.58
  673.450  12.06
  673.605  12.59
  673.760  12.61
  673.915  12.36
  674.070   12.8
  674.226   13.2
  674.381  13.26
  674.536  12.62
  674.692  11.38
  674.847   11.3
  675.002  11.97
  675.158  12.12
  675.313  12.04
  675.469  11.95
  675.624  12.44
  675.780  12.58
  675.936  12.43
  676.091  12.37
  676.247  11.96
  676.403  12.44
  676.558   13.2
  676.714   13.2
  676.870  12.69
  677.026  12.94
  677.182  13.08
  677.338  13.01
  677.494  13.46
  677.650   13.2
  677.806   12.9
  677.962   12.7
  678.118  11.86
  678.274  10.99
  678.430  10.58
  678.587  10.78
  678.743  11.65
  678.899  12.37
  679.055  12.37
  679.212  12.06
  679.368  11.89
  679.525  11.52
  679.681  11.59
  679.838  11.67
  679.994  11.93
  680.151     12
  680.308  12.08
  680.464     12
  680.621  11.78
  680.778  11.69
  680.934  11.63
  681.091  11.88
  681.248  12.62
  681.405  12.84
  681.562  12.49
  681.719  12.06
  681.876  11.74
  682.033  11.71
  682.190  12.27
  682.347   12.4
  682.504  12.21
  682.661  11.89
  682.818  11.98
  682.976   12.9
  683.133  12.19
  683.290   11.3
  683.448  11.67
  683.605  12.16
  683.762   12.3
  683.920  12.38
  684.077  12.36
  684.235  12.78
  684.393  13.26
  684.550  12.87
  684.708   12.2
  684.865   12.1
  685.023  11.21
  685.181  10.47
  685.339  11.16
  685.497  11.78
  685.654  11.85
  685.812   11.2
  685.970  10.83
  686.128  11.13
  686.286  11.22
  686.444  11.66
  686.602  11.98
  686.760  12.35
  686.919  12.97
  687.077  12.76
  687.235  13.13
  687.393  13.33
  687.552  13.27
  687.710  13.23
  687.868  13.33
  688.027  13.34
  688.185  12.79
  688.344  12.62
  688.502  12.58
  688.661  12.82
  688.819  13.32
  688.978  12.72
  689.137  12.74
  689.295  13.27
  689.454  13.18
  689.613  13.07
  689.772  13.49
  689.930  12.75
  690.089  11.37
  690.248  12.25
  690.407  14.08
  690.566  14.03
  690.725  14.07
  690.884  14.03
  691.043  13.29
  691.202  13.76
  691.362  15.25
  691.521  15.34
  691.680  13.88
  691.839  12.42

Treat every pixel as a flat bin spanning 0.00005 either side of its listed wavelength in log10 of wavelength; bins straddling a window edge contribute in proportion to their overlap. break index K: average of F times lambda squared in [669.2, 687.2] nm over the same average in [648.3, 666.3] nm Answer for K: 0.80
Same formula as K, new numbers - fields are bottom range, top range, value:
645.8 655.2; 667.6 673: 0.84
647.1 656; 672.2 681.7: 0.79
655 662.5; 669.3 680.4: 0.79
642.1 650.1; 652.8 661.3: 1.13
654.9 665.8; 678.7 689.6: 0.81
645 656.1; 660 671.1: 0.94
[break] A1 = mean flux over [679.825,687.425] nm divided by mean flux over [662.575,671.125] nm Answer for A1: 0.8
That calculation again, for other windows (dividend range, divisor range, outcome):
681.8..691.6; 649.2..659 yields 0.75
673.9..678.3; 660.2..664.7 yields 0.78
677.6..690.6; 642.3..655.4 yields 0.75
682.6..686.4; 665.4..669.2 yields 0.85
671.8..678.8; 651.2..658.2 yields 0.73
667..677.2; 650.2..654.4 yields 0.75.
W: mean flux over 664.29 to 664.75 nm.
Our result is 15.2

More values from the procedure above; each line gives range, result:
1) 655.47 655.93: 17.2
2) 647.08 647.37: 15.3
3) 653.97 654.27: 18.2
